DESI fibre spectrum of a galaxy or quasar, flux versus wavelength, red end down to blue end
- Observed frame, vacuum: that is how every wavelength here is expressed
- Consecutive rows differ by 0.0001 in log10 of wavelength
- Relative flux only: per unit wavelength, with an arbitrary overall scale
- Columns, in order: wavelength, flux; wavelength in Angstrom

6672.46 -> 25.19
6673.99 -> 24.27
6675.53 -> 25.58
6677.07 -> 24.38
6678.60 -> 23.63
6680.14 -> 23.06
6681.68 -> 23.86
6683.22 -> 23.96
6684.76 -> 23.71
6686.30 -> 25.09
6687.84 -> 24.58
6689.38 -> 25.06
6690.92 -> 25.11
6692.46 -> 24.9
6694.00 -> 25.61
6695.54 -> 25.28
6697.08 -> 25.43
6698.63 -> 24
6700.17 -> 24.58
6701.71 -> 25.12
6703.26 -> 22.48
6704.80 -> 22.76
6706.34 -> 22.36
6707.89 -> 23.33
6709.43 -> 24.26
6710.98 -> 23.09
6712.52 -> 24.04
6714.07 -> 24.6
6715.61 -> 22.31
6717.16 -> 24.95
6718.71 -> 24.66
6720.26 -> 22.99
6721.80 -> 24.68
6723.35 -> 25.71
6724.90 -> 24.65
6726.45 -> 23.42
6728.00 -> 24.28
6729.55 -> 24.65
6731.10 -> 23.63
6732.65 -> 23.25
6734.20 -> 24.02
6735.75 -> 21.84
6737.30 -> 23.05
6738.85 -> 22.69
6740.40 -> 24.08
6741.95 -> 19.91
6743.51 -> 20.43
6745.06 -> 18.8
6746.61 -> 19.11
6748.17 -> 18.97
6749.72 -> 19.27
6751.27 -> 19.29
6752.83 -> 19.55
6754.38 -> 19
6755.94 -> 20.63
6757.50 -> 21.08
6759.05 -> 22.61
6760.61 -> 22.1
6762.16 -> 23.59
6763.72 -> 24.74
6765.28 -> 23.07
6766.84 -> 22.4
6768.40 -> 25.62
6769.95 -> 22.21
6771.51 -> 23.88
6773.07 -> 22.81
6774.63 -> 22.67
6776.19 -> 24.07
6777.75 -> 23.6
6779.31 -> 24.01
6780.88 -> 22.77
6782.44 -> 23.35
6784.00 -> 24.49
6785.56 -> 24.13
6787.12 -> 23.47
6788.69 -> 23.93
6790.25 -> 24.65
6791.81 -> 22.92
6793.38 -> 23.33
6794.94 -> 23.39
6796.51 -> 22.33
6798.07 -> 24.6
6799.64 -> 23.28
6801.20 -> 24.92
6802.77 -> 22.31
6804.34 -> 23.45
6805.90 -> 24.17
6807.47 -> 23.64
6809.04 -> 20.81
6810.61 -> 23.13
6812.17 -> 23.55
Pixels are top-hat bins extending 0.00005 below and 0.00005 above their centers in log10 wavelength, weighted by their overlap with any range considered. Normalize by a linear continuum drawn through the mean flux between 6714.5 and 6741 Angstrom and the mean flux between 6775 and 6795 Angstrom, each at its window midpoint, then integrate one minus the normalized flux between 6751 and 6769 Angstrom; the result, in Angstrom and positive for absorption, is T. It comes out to 1.3 Angstrom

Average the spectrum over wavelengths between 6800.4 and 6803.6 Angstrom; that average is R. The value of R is 23.6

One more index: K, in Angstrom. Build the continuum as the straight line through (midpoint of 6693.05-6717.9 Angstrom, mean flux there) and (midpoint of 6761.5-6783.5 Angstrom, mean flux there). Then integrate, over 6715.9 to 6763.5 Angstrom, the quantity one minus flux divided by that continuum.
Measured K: 3.0 Angstrom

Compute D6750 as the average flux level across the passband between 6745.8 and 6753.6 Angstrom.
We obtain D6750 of 19.2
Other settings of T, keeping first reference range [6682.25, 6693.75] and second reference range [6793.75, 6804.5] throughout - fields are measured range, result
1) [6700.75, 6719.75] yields 0.59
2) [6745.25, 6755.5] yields 2.04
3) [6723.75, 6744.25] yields 0.89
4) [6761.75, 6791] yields 0.06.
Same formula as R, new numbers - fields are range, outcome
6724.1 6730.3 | 24.2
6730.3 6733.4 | 23.4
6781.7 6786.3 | 24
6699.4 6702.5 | 24.8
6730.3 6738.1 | 23.2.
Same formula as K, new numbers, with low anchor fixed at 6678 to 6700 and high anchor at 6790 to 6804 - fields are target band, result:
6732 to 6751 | 2.2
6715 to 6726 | 0.0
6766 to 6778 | 0.2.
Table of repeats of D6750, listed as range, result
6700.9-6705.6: 23.5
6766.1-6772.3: 23.6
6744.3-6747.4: 18.9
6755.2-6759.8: 21.4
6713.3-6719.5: 24.1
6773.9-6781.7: 23.4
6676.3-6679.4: 24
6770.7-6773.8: 23.3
